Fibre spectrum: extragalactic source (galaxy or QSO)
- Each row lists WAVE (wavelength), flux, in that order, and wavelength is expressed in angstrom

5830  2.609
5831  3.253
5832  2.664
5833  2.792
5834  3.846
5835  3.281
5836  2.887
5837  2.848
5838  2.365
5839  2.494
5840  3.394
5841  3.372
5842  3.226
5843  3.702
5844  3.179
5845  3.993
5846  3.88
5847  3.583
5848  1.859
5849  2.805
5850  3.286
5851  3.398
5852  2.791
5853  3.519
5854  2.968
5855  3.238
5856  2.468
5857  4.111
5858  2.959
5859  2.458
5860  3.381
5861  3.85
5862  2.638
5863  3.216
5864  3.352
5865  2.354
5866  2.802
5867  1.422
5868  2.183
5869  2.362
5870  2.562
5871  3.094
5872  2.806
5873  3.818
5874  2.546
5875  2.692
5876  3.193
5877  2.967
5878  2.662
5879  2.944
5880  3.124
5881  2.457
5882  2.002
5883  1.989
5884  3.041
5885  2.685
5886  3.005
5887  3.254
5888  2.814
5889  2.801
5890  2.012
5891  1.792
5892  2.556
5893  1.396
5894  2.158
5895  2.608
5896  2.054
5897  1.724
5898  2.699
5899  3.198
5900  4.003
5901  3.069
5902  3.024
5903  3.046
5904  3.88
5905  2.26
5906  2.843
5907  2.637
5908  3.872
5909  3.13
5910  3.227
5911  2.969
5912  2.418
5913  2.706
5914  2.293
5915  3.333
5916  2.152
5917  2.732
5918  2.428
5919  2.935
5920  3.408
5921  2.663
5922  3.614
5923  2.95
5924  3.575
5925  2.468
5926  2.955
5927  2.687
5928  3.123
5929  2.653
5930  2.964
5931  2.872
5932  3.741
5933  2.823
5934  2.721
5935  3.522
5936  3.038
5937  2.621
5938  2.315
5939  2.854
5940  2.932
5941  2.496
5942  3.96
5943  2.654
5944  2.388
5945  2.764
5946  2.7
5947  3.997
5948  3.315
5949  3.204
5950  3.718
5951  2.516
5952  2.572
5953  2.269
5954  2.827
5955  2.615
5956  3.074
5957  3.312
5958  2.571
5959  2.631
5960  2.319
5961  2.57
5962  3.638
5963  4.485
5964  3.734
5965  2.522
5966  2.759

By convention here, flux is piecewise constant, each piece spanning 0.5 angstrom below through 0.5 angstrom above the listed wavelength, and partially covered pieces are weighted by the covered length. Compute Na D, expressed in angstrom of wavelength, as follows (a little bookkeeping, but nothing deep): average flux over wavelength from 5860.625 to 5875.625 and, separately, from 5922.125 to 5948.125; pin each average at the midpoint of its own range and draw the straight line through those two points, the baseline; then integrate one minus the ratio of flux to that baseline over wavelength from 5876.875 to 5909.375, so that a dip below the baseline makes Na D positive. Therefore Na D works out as 1.5 angstrom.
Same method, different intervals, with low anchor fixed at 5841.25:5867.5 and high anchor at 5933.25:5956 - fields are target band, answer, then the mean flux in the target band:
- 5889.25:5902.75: 2.3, 2.5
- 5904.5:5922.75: 0.7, 2.87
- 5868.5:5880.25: 0.6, 2.89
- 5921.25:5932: -0.2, 3.01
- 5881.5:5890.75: 1.3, 2.6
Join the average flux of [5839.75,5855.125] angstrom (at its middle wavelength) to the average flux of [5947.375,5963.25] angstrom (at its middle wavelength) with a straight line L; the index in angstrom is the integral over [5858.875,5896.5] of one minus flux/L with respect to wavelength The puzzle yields 6.13 angstrom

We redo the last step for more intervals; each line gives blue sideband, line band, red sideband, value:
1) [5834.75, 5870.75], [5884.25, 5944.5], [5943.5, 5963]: 2.7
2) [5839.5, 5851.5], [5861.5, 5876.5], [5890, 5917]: 1.6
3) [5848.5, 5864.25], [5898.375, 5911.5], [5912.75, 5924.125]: -1.0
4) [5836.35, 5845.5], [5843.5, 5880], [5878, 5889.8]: -0.4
